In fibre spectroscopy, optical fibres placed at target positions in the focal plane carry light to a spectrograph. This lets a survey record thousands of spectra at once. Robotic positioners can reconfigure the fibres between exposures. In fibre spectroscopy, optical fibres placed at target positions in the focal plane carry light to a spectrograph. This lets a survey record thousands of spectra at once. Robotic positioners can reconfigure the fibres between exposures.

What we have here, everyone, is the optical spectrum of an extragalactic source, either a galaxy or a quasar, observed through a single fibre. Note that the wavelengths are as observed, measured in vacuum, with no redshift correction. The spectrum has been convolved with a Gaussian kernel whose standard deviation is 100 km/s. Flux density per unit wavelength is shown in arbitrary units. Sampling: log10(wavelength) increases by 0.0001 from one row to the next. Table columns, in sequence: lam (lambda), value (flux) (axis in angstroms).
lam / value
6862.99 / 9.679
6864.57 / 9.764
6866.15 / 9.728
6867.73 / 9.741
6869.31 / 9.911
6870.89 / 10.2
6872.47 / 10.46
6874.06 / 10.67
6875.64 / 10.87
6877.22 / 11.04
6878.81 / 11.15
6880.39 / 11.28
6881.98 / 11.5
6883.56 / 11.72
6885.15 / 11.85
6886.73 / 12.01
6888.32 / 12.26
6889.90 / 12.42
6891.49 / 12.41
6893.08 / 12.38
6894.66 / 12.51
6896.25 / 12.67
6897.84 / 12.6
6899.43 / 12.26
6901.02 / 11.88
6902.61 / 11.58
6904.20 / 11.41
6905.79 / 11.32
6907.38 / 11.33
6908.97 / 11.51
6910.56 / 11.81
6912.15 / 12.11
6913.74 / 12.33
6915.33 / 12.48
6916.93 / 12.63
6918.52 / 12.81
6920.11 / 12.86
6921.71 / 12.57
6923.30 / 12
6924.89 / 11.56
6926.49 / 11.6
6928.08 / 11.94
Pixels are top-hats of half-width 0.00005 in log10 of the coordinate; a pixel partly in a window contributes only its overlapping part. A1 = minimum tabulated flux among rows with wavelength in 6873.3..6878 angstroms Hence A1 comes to 10.67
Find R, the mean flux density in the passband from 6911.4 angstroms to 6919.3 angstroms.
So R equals 12.5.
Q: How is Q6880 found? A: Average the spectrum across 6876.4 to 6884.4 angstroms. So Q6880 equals 11.3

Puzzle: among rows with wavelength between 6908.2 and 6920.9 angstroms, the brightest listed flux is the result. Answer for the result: 12.86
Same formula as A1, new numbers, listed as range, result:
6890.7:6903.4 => 11.58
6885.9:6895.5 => 12.01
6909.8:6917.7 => 11.81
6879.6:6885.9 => 11.28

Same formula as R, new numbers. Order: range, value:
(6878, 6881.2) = 11.2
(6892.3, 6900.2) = 12.5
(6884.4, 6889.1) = 12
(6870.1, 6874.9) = 10.4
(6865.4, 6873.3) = 10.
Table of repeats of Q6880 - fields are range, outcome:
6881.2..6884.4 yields 11.6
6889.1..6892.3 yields 12.4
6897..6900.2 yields 12.4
